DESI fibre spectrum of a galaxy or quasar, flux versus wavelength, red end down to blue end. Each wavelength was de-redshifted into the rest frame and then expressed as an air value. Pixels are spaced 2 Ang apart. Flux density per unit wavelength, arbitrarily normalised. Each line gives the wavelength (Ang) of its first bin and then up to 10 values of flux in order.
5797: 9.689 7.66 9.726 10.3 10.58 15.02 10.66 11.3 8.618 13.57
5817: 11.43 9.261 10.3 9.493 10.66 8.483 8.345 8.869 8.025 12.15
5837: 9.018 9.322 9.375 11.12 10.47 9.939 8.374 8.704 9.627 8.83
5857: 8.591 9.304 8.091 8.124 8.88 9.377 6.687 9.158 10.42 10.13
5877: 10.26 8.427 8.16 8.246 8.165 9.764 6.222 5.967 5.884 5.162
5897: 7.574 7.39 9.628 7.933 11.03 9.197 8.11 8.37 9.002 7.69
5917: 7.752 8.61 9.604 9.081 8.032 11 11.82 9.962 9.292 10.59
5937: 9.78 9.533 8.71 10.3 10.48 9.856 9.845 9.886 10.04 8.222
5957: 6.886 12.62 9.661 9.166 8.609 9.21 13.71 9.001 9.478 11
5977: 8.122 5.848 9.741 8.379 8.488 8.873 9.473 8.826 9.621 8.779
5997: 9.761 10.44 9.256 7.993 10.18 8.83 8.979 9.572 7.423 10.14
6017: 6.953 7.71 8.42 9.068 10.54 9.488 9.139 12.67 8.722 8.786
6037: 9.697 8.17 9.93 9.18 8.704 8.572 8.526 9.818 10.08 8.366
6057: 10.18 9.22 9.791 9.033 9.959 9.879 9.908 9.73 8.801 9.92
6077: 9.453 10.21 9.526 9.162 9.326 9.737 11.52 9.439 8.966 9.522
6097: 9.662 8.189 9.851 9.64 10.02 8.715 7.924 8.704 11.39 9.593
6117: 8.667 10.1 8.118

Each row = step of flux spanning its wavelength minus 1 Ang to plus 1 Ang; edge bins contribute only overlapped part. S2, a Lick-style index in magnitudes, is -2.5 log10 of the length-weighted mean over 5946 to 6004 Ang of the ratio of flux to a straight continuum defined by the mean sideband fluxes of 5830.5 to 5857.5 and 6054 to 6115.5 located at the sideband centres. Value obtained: 0.02 mag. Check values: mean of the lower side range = 9.49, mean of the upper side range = 9.53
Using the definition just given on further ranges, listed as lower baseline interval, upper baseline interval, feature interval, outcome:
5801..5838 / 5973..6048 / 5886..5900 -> 0.39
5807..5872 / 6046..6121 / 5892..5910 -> 0.19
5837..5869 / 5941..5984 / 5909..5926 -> 0.10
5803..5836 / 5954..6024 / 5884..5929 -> 0.17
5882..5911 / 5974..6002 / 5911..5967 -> -0.13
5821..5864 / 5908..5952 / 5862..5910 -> 0.13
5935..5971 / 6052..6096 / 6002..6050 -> 0.07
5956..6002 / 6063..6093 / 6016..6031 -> 0.06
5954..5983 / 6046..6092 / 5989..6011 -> 0.01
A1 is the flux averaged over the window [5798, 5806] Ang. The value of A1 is 9.57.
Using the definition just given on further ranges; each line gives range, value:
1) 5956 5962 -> 9.72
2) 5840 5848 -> 10.2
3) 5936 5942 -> 9.34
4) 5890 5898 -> 6.15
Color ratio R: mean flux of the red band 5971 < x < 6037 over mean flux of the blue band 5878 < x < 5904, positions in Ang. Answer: 1.20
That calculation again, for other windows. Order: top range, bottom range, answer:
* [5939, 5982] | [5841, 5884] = 1.05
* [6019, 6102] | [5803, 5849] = 0.92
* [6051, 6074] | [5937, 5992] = 1.01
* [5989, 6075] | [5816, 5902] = 1.04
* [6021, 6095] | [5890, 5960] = 1.06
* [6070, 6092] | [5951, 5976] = 0.99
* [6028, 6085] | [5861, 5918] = 1.14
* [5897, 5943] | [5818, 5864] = 0.98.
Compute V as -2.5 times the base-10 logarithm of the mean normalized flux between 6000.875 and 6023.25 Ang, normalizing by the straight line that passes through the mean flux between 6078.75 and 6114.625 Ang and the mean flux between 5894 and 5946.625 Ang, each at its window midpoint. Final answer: 0.08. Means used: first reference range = 9.07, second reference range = 9.51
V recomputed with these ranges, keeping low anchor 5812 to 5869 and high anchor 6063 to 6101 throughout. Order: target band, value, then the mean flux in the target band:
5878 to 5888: 0.113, 8.55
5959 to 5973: -0.058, 10.1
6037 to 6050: 0.078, 8.91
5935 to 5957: -0.007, 9.58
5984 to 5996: 0.063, 9.01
